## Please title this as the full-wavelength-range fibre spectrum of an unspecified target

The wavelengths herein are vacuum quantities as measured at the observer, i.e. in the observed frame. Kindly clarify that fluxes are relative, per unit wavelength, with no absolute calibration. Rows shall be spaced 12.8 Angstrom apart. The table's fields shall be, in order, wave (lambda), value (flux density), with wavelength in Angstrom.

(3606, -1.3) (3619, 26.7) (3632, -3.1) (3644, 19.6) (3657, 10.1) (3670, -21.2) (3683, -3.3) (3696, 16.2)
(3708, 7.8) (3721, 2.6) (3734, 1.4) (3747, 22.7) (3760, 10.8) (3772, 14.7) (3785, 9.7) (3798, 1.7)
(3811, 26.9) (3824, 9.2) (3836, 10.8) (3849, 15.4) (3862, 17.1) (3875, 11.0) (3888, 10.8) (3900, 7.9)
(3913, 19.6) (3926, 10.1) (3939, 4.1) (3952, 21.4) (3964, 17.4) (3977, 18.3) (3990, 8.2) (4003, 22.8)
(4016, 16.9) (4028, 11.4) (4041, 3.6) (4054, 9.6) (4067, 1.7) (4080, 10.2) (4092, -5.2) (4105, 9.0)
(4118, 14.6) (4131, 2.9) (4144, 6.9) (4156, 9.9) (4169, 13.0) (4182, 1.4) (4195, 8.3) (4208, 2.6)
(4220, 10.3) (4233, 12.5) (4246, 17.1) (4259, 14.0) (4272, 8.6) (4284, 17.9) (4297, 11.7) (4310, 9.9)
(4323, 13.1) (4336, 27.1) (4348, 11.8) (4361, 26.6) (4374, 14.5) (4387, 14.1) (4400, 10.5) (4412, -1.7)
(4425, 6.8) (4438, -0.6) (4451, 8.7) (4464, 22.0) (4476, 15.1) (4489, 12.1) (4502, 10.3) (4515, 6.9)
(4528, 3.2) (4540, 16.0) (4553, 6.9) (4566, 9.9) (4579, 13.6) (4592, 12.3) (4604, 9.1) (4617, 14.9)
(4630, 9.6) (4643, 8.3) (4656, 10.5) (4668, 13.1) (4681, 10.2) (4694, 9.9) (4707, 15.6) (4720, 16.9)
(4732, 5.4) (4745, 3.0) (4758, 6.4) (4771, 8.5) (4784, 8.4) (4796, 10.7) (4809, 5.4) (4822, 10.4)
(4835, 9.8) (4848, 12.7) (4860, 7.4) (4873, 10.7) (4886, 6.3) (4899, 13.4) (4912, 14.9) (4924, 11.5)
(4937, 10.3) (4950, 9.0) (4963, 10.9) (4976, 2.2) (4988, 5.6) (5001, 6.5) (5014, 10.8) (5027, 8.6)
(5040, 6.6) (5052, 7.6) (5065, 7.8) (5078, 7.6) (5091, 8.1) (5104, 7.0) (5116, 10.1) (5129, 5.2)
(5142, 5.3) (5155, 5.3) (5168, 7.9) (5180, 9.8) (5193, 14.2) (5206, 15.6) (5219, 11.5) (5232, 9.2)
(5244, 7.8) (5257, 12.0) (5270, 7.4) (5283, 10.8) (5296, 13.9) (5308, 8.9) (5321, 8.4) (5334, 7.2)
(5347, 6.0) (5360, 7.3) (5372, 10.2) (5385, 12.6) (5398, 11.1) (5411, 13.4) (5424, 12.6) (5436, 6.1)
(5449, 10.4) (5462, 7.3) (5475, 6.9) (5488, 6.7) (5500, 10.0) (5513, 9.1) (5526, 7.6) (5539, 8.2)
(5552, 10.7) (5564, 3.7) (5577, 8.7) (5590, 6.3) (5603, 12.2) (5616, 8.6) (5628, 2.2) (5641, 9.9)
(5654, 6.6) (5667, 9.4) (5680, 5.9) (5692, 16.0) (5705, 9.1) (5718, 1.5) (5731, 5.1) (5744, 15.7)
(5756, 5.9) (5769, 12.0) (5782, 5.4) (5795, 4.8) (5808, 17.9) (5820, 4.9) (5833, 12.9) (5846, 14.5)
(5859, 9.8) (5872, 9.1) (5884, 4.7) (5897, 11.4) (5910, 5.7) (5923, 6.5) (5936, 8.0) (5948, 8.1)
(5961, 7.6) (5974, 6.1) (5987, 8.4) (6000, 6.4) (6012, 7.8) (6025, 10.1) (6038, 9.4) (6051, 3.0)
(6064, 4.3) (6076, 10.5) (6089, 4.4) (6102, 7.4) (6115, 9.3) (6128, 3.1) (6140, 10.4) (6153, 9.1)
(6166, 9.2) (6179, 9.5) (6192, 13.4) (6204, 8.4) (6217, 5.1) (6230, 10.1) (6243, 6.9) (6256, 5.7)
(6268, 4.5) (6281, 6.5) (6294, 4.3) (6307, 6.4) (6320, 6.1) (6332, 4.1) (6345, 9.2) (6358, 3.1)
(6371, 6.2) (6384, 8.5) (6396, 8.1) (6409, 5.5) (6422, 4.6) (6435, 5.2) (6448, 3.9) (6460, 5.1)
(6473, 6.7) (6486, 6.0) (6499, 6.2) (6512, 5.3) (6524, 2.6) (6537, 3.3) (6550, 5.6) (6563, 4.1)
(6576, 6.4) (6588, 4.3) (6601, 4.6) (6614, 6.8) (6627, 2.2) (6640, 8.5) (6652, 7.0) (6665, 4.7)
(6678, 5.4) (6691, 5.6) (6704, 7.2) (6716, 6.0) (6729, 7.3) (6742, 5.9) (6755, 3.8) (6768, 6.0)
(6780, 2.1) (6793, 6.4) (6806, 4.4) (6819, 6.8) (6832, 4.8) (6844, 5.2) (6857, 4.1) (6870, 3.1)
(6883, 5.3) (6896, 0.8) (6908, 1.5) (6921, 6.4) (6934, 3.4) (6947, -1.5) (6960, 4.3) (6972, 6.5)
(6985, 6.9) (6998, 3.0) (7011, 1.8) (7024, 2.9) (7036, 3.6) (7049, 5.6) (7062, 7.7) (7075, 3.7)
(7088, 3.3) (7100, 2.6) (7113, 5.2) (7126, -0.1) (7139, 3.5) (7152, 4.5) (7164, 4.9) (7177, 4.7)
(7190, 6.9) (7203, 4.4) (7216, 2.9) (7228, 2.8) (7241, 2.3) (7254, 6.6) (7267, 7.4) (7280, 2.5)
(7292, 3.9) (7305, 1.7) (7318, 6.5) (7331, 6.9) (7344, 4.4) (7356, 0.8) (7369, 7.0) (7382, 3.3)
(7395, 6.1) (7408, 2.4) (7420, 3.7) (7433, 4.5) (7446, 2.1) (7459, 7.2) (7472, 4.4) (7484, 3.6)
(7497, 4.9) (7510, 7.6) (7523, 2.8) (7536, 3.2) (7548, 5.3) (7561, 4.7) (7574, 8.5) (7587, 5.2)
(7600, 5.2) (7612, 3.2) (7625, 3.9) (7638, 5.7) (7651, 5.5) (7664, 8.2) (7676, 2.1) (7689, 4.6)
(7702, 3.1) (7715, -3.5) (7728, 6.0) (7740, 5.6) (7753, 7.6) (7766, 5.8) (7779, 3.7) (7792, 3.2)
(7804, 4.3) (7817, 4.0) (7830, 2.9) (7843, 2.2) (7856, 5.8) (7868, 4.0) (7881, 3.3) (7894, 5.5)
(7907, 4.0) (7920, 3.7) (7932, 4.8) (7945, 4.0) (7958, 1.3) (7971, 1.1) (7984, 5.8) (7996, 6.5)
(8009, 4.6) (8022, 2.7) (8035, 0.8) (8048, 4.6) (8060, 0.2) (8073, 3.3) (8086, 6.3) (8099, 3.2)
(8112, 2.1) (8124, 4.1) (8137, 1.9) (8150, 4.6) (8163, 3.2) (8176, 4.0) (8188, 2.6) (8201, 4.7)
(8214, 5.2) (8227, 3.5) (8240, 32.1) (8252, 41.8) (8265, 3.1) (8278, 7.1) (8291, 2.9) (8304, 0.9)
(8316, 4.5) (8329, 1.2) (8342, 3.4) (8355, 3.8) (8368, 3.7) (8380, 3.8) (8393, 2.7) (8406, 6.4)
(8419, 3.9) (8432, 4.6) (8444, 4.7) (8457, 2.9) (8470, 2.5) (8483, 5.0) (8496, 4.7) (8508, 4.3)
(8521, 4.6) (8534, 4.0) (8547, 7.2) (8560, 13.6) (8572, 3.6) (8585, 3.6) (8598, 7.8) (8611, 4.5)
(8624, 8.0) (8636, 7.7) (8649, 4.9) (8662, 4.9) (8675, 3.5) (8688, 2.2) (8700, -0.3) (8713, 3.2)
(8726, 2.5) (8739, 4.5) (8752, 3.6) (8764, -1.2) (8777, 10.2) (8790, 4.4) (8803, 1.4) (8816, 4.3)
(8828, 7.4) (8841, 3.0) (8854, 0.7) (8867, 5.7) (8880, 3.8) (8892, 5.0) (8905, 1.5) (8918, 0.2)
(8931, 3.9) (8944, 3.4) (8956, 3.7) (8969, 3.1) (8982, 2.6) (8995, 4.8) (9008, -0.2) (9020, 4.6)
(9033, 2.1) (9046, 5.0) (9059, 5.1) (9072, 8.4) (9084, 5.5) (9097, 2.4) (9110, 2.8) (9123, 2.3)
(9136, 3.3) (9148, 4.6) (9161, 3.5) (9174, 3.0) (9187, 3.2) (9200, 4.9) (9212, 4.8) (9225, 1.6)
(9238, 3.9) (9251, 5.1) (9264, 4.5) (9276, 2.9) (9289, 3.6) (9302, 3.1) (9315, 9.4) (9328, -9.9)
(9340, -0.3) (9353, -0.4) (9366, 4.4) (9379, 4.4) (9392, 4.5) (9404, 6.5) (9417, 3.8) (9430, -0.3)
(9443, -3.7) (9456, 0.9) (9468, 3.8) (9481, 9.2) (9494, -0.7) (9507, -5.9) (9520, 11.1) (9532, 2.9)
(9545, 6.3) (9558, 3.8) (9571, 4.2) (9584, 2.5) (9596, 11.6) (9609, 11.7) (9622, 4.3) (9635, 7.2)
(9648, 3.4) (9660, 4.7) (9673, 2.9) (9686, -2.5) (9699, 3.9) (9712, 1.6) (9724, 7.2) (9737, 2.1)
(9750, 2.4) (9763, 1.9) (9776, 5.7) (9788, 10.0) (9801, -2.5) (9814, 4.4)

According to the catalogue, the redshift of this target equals 1.212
